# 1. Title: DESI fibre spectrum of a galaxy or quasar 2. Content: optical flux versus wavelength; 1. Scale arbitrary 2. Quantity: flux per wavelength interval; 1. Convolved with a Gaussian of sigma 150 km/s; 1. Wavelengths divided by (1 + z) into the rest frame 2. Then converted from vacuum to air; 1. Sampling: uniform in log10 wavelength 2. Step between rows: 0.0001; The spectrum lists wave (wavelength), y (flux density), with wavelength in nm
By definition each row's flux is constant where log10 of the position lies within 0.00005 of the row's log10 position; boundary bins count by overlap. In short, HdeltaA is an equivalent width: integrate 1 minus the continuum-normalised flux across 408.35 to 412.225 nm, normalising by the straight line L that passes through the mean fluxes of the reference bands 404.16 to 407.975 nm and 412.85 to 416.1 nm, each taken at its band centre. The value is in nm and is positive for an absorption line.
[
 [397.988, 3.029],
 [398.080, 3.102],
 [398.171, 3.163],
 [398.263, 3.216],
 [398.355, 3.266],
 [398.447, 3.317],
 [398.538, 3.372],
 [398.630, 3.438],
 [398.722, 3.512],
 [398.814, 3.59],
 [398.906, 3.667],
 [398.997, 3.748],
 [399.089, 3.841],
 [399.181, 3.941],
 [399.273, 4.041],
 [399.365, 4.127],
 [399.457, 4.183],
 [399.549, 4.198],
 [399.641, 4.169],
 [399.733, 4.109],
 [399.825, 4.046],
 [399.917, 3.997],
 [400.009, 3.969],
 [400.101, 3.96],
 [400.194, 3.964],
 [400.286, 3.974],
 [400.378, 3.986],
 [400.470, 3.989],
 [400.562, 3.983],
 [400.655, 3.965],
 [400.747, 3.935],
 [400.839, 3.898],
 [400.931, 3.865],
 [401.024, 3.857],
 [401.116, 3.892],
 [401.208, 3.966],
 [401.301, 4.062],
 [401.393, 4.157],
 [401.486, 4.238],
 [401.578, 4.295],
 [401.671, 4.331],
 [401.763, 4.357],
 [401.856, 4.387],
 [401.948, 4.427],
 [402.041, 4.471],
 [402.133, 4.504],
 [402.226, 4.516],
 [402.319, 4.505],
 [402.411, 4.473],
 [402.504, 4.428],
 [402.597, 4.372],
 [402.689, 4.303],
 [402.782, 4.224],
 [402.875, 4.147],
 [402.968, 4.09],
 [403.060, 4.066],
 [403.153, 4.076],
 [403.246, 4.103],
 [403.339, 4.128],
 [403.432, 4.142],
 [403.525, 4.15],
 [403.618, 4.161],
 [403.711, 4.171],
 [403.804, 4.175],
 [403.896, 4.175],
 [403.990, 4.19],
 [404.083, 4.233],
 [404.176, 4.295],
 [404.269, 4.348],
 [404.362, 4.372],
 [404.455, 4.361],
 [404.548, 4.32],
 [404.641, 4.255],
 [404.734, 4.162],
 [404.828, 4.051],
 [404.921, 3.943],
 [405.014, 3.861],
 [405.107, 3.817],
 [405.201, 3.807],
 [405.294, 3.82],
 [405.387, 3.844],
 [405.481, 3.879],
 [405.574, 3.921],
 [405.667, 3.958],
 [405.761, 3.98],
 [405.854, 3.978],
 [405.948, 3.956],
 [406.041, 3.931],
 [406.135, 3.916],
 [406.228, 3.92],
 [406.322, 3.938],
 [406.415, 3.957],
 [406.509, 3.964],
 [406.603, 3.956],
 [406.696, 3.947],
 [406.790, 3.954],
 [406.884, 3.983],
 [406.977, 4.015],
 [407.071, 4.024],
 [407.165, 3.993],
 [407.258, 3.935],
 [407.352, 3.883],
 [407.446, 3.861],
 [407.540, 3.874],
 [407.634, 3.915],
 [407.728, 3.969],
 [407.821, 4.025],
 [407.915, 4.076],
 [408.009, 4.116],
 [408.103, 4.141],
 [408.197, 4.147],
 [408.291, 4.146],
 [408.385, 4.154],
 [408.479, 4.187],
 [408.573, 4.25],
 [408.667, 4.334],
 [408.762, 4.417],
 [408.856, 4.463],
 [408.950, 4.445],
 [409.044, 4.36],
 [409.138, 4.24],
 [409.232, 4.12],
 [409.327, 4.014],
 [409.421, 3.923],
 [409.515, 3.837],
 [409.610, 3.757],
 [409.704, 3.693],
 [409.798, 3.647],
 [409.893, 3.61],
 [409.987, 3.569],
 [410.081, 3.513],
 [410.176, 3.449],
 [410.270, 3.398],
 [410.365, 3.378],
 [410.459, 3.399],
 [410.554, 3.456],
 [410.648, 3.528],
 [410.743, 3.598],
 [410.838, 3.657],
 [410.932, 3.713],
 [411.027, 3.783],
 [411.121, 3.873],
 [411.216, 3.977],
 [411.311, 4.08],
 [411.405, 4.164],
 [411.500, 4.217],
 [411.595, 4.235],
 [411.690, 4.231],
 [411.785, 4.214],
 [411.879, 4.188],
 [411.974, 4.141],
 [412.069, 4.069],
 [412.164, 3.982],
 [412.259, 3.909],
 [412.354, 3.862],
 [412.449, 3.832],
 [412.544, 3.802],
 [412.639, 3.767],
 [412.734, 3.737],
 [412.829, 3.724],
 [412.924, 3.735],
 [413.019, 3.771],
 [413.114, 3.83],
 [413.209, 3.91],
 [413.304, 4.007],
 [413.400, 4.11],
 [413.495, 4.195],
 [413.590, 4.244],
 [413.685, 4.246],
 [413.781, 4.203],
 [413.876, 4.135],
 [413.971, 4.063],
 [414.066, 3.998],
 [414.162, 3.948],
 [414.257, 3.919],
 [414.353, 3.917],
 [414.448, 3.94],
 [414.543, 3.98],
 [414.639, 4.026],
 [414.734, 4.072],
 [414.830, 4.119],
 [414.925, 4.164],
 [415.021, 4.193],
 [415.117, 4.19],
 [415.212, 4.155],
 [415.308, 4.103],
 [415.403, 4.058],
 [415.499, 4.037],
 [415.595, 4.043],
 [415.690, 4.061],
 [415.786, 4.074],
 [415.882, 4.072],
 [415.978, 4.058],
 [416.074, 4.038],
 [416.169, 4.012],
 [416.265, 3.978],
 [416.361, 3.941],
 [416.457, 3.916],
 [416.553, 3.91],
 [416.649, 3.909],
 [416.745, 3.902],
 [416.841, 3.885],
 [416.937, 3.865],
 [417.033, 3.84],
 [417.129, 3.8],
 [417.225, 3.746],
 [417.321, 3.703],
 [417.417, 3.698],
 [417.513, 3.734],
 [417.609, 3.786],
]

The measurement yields 0.09 nm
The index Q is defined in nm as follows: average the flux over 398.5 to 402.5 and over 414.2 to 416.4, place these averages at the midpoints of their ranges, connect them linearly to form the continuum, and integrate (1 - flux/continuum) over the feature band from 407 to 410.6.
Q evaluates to 0.098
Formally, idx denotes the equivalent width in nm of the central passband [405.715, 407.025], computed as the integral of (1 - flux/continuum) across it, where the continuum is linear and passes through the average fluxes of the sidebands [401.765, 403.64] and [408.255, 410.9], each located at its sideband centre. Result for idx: 0.04 nm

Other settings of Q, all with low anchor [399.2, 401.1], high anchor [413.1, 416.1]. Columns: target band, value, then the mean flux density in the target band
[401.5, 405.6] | -0.18 nm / 4.2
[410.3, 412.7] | 0.10 nm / 3.88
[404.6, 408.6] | 0.05 nm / 3.98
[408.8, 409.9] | 0.01 nm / 4.03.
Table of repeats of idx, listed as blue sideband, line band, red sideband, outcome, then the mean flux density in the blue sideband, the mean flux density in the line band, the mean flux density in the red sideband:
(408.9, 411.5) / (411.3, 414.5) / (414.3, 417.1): -0.088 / 3.79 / 4.01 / 4.01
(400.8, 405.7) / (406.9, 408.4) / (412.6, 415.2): 0.031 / 4.16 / 4.02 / 4.01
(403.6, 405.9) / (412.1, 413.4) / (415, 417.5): 0.049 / 4.08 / 3.85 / 3.96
